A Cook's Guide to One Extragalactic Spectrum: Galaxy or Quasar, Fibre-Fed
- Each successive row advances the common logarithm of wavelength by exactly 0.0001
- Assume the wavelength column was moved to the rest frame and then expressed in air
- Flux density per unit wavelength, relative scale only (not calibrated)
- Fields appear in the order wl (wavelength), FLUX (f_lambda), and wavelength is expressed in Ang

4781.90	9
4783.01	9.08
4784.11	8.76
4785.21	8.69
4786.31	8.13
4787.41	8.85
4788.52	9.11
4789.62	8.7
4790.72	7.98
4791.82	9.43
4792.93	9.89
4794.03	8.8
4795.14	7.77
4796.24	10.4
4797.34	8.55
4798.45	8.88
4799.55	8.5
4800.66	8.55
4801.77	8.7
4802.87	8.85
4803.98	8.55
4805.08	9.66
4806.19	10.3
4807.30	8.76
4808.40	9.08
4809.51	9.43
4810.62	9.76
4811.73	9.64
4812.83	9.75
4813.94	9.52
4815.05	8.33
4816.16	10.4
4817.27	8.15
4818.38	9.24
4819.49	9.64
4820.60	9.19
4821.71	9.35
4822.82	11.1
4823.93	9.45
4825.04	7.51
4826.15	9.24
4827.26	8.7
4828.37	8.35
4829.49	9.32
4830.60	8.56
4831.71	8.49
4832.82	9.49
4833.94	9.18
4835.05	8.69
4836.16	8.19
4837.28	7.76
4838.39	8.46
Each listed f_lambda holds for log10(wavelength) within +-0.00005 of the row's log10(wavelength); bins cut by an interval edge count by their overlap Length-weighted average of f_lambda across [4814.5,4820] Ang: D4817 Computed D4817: 9.14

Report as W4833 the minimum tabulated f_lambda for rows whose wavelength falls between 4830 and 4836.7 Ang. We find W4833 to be 8.19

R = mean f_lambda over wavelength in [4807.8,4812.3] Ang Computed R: 9.49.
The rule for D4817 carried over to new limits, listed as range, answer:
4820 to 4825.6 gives 9.33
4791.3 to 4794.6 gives 9.34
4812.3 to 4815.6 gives 9.19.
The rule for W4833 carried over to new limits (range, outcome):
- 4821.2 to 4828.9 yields 7.51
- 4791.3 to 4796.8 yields 7.77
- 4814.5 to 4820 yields 8.15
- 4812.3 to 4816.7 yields 8.33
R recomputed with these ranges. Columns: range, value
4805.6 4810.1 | 9.39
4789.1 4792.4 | 8.71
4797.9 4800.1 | 8.71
